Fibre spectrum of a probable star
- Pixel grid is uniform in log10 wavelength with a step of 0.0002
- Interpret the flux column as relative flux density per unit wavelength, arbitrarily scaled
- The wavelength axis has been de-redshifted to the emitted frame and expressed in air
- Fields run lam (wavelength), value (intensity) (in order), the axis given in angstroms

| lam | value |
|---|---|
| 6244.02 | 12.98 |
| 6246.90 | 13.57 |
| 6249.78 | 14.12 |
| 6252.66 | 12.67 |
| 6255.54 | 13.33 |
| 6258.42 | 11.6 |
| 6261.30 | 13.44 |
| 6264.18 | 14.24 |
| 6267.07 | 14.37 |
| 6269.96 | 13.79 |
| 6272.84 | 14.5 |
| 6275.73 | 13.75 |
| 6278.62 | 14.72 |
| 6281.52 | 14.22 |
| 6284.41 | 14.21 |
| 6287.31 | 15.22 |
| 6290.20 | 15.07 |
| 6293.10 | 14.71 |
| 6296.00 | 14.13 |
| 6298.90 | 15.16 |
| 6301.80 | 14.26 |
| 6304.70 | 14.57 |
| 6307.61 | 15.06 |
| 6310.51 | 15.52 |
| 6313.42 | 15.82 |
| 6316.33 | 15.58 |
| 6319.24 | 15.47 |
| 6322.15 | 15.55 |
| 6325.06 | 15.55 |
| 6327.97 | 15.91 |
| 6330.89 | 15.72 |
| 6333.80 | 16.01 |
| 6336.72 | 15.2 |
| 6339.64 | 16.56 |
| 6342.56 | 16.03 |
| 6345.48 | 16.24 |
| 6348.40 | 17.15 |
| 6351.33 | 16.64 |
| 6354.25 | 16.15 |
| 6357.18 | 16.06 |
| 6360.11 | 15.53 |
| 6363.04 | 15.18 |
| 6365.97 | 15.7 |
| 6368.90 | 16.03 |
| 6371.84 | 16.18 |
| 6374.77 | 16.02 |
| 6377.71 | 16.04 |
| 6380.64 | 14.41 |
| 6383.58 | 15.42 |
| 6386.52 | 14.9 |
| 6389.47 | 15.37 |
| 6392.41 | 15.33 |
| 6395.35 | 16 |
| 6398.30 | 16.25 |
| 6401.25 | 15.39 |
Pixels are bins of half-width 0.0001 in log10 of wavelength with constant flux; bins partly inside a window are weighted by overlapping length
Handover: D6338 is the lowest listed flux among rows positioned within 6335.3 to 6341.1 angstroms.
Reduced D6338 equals 15.2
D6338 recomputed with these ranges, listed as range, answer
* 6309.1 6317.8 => 15.52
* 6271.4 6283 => 13.75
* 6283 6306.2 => 14.13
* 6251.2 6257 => 12.67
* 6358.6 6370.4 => 15.18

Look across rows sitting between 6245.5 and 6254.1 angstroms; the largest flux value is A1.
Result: 14.12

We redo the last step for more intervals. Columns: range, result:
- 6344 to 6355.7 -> 17.15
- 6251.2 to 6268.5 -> 14.37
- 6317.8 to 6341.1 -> 16.56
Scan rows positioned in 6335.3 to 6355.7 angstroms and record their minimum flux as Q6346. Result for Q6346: 15.2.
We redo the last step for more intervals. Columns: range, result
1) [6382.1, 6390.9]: 14.9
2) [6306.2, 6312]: 15.06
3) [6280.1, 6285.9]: 14.21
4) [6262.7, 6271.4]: 13.79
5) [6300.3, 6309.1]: 14.26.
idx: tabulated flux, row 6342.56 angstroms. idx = 16.03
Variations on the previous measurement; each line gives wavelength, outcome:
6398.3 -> 16.25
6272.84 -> 14.5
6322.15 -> 15.55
